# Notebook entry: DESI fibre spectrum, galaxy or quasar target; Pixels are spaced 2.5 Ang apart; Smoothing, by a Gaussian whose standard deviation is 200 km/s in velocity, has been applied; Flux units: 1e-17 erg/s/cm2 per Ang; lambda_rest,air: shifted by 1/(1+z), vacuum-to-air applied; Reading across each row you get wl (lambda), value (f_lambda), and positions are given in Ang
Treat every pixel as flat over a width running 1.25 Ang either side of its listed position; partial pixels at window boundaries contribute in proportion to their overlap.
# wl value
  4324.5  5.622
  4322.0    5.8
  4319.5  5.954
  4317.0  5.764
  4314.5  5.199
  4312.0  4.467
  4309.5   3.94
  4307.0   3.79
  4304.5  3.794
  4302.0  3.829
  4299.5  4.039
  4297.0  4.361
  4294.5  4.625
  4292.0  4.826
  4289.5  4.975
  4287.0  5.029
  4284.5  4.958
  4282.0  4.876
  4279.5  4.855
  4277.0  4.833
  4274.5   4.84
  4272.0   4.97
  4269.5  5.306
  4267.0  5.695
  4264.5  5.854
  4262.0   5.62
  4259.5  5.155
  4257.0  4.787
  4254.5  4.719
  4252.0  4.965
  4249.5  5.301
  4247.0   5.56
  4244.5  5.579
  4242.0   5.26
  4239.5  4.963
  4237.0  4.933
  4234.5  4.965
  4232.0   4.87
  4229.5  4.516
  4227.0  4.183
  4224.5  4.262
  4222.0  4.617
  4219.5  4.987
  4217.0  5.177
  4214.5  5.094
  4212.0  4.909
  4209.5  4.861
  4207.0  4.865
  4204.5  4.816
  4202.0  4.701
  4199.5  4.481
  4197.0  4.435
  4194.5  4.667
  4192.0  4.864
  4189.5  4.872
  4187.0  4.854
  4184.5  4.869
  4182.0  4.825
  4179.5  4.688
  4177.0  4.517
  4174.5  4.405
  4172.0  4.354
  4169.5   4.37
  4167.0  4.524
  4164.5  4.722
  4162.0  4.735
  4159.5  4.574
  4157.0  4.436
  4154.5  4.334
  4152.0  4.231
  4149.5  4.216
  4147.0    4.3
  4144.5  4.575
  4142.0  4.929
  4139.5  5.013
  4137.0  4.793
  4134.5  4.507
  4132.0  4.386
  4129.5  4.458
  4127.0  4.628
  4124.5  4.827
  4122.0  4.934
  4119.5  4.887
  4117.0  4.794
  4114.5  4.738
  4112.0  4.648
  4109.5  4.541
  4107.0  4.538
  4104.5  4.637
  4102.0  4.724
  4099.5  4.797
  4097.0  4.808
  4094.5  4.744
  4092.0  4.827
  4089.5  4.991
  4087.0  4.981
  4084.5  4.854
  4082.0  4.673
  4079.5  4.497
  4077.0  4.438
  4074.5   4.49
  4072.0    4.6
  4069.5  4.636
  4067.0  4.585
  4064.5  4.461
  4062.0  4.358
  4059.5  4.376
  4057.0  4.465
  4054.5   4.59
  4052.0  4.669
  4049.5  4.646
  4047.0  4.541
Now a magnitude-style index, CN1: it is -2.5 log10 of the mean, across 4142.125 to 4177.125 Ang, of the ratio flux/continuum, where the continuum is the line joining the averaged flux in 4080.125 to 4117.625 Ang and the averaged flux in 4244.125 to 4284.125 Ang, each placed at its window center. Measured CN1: 0.10 mag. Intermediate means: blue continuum 4.75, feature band 4.46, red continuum 5.17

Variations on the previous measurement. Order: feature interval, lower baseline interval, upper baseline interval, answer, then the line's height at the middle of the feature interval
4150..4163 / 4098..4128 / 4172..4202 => 0.059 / 4.69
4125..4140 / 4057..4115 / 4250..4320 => 0.017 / 4.69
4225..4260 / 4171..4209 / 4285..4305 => -0.087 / 4.58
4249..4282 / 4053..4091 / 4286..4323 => -0.103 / 4.67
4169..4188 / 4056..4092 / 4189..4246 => 0.034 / 4.77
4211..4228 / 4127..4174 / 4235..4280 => 0.043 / 4.95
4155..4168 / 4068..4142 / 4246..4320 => 0.041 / 4.76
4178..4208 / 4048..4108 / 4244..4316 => 0.004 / 4.76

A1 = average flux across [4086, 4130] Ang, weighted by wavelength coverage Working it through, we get 4.75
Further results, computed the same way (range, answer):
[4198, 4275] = 4.99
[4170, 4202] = 4.65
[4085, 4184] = 4.64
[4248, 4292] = 5.1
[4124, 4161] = 4.54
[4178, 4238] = 4.76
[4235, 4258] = 5.12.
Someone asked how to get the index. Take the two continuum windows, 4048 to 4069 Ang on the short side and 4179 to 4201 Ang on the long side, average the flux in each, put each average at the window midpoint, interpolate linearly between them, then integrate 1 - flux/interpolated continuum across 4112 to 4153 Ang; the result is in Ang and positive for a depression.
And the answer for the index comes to -0.02 Ang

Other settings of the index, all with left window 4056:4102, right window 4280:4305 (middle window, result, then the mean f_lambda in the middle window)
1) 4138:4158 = 0.5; 4.51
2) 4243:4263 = -2.7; 5.21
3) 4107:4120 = -0.2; 4.69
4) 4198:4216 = -0.9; 4.82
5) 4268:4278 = -1.0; 5.01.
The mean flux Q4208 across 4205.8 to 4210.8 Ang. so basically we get 4.86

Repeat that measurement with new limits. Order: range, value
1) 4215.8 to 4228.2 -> 4.64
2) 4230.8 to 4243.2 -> 5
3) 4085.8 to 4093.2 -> 4.93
